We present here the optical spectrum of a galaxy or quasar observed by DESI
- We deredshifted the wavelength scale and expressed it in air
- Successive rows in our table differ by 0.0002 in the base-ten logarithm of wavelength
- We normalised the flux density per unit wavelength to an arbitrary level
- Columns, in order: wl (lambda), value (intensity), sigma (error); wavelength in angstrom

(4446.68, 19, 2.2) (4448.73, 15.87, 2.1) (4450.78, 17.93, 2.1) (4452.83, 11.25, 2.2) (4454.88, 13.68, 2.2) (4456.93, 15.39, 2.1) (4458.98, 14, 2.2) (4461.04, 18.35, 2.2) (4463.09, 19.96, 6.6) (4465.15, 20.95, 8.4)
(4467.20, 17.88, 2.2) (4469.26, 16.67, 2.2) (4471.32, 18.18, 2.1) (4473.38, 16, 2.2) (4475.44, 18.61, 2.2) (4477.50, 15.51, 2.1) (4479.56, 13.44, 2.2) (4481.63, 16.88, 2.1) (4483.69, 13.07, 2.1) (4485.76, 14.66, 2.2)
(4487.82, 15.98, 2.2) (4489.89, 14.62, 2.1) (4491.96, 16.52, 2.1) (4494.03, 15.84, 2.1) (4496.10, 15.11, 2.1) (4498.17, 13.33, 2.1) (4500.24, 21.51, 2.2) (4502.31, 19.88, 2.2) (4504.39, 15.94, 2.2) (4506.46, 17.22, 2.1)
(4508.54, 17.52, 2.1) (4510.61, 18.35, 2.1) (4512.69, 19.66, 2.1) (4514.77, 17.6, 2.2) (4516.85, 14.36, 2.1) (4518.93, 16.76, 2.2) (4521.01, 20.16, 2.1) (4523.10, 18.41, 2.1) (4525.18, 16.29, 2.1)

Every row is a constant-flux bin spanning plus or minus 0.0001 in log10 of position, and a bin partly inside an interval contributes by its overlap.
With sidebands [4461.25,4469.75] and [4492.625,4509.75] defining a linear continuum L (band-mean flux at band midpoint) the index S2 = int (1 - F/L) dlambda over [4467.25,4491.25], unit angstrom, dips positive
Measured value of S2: 3.1 angstrom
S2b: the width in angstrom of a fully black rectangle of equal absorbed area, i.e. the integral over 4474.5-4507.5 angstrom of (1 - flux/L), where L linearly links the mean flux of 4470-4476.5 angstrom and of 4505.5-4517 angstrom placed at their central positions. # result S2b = 2.8 angstrom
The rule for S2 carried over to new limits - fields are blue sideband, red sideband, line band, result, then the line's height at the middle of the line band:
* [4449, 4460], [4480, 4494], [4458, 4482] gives -3.8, 14.9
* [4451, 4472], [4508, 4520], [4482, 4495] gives 1.4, 17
